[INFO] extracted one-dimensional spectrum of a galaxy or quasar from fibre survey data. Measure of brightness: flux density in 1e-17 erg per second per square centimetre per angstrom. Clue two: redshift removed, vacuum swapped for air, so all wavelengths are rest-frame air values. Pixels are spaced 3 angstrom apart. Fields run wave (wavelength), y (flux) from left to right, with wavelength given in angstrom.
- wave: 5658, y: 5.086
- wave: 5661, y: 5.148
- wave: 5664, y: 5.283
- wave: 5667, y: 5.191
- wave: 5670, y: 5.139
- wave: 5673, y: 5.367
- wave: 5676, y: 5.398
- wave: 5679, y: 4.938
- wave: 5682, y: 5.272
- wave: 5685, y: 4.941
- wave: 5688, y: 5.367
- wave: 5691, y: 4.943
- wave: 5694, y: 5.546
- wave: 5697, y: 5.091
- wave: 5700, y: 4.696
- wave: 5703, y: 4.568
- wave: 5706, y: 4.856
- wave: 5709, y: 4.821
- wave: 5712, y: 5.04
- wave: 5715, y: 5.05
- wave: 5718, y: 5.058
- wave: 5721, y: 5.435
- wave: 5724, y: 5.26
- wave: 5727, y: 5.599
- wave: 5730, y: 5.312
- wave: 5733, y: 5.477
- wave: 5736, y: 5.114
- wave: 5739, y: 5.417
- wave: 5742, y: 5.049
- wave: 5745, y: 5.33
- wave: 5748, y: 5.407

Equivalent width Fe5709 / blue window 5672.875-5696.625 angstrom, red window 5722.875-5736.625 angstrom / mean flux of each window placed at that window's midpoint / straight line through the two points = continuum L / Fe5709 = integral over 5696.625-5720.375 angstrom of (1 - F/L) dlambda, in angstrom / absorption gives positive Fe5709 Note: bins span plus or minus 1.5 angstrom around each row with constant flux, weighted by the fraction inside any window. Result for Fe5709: 1.7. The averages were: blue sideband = 5.21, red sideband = 5.37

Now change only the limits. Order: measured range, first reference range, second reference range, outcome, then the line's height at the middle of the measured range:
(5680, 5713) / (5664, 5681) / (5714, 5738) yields 1.51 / 5.25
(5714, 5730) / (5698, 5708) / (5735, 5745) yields -0.99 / 4.98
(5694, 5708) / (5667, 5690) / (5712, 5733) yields 0.95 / 5.24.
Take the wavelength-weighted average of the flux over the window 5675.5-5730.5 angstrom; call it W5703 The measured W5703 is 5.11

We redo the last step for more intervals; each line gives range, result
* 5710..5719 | 5.04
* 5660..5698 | 5.2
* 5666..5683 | 5.22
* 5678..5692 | 5.1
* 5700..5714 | 4.82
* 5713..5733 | 5.29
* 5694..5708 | 4.88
